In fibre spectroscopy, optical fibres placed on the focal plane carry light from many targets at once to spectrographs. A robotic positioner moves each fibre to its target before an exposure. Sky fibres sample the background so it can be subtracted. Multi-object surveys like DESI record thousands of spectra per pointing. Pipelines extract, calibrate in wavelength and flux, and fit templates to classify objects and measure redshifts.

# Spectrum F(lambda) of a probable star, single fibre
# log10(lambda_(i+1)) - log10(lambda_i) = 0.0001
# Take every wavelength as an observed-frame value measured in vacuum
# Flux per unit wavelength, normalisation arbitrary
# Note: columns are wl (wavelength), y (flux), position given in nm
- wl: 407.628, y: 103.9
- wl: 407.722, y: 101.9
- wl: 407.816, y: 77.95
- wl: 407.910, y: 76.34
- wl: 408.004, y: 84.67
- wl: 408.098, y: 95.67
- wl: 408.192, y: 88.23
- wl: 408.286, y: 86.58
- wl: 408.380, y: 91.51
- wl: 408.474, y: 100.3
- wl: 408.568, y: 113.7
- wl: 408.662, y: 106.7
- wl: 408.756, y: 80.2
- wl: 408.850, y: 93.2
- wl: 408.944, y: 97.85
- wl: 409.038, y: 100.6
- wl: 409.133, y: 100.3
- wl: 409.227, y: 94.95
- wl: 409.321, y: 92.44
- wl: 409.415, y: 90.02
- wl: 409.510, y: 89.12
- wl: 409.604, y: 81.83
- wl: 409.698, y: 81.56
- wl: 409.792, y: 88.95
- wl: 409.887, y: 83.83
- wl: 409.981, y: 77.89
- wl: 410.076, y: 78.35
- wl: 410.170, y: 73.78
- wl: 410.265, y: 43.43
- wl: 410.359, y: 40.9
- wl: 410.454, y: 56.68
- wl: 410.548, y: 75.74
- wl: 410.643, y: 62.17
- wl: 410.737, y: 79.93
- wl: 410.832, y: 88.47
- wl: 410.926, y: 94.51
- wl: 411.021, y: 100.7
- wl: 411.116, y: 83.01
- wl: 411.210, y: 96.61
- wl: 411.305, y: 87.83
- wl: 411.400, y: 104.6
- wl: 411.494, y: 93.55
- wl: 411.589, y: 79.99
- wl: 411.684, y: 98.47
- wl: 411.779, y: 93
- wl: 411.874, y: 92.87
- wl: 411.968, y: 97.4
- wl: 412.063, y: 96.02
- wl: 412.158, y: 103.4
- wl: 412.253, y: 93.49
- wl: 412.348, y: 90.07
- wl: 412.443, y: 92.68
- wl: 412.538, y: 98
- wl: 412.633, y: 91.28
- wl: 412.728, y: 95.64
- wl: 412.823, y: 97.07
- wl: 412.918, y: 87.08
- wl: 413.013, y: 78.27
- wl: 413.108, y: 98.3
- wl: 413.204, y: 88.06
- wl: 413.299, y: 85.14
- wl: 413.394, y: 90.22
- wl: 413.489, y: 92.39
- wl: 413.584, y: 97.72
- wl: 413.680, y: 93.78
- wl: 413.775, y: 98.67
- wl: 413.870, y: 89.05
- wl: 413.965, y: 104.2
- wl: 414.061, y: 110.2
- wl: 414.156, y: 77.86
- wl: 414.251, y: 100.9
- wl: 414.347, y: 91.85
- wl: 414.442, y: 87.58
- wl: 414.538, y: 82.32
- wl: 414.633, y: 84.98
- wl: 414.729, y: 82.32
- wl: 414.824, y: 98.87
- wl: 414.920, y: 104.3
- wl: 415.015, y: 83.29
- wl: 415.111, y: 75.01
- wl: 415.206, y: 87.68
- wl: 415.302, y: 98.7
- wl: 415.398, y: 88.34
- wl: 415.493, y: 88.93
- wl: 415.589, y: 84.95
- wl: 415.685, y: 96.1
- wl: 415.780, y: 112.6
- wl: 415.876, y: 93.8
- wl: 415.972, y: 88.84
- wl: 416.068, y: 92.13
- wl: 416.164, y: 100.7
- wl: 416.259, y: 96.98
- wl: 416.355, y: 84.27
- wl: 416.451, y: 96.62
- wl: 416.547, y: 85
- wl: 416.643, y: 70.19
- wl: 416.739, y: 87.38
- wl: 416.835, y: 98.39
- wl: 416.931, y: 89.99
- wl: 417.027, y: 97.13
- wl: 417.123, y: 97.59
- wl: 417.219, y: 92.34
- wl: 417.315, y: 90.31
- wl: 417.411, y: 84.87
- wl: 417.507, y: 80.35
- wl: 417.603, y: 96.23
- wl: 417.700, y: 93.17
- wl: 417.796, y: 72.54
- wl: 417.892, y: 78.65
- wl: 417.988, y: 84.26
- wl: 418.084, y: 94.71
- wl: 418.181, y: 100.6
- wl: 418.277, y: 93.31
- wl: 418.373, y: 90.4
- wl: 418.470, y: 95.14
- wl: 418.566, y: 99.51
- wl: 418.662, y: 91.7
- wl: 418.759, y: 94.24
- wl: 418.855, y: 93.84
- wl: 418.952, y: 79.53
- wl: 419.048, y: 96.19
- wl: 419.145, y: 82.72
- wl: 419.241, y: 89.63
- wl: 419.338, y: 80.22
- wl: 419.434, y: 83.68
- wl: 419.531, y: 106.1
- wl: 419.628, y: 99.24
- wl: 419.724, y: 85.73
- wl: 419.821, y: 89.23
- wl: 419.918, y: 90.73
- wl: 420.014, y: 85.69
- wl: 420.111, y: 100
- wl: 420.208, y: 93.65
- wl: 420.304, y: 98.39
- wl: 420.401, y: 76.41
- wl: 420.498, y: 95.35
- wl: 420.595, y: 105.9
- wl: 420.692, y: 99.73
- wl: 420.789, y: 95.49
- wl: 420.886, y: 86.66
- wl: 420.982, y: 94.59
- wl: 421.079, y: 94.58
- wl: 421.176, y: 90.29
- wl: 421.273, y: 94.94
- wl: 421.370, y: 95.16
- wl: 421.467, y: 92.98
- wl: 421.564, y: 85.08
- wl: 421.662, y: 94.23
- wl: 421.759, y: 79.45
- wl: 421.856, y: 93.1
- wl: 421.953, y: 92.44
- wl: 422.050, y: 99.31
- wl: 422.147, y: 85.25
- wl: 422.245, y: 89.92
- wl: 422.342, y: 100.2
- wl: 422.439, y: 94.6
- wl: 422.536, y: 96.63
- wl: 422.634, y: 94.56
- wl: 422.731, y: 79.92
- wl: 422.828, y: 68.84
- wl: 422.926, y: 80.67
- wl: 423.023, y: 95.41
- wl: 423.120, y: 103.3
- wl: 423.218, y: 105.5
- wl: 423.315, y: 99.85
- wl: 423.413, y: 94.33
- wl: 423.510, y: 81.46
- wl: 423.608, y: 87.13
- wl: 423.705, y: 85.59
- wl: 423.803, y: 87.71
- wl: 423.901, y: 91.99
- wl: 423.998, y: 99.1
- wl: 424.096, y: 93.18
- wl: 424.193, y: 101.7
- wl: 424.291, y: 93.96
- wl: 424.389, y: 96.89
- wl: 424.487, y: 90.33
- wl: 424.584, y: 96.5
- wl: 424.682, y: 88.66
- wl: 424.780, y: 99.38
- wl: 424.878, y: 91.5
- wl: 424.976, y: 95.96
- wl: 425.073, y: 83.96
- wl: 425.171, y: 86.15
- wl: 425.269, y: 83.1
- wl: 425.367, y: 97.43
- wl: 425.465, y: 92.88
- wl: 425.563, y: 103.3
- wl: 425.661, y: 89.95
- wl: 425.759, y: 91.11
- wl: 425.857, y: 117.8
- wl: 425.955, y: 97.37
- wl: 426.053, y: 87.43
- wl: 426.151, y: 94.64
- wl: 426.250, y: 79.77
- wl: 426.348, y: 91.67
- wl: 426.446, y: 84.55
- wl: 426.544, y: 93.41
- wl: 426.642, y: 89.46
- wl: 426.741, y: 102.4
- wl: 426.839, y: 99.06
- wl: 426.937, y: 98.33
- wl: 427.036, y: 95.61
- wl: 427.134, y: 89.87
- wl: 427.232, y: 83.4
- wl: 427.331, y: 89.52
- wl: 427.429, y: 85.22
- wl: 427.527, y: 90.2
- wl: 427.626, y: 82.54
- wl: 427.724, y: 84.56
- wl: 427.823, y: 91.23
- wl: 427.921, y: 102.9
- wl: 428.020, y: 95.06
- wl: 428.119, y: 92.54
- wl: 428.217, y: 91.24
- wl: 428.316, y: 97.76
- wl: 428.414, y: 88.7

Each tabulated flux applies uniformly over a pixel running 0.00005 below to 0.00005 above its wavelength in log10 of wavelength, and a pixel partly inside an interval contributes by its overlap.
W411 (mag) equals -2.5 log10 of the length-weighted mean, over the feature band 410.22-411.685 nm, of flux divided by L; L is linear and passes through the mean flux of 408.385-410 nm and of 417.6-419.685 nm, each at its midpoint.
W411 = 0.157 mag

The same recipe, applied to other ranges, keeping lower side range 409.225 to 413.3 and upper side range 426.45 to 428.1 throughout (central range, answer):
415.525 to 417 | -0.05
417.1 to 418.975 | -0.02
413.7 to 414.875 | -0.06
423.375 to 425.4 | -0.01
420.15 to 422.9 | -0.02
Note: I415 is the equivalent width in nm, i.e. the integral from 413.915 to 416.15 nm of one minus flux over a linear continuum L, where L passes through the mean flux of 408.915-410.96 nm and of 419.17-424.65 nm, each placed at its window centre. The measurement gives -0.18 nm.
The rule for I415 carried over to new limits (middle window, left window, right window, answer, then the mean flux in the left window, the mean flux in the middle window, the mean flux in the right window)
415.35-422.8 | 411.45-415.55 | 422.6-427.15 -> 0.074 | 92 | 91.4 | 92.6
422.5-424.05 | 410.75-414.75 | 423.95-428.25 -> 0.035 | 92.6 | 90.7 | 92.8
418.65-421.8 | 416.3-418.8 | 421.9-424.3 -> -0.021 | 89.9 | 91.6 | 92.1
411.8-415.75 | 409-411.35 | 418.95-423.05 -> -0.345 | 81.6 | 92.2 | 91.1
